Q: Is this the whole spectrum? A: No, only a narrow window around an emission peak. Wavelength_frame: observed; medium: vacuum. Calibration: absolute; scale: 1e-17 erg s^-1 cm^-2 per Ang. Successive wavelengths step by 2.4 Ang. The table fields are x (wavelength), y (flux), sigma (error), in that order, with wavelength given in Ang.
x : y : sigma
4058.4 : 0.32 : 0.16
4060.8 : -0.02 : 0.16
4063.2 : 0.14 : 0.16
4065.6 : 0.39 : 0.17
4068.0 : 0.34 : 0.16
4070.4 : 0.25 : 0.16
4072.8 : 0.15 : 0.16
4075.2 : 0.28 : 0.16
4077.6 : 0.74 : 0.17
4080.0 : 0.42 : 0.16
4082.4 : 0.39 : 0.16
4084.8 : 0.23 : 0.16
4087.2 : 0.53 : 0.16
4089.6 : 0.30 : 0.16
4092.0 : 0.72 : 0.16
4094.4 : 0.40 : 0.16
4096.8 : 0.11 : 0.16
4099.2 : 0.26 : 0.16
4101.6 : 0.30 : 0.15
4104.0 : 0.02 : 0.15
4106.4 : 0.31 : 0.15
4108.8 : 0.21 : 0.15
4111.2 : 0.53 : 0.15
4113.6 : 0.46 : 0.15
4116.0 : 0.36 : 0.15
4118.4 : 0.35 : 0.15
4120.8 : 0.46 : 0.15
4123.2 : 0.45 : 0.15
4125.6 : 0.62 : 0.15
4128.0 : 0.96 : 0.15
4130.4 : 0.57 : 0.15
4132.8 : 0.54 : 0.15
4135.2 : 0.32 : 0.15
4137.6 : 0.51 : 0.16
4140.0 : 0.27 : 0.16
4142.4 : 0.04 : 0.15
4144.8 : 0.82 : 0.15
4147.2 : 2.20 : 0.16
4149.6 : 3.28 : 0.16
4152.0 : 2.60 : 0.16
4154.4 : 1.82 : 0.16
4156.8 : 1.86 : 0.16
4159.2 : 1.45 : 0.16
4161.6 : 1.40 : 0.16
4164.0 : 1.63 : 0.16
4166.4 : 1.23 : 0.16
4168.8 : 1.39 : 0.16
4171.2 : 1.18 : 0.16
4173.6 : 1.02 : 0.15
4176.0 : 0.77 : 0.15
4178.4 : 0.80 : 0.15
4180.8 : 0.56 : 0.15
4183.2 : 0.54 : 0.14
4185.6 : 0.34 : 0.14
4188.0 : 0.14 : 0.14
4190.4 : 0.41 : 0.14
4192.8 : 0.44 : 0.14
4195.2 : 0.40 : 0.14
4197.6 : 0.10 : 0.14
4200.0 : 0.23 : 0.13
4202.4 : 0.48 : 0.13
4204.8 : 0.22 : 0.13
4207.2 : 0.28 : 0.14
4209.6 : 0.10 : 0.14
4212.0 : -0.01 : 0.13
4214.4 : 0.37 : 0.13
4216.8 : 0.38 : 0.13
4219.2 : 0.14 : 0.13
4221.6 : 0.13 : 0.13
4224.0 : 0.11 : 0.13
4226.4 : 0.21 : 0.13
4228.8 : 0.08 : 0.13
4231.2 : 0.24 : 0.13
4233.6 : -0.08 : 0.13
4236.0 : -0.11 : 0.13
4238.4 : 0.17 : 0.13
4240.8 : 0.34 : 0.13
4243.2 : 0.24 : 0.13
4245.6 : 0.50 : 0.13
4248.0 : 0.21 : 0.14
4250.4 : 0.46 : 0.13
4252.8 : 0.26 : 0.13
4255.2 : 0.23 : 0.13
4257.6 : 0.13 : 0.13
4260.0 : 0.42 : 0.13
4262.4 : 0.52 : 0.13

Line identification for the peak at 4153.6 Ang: Lyman alpha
